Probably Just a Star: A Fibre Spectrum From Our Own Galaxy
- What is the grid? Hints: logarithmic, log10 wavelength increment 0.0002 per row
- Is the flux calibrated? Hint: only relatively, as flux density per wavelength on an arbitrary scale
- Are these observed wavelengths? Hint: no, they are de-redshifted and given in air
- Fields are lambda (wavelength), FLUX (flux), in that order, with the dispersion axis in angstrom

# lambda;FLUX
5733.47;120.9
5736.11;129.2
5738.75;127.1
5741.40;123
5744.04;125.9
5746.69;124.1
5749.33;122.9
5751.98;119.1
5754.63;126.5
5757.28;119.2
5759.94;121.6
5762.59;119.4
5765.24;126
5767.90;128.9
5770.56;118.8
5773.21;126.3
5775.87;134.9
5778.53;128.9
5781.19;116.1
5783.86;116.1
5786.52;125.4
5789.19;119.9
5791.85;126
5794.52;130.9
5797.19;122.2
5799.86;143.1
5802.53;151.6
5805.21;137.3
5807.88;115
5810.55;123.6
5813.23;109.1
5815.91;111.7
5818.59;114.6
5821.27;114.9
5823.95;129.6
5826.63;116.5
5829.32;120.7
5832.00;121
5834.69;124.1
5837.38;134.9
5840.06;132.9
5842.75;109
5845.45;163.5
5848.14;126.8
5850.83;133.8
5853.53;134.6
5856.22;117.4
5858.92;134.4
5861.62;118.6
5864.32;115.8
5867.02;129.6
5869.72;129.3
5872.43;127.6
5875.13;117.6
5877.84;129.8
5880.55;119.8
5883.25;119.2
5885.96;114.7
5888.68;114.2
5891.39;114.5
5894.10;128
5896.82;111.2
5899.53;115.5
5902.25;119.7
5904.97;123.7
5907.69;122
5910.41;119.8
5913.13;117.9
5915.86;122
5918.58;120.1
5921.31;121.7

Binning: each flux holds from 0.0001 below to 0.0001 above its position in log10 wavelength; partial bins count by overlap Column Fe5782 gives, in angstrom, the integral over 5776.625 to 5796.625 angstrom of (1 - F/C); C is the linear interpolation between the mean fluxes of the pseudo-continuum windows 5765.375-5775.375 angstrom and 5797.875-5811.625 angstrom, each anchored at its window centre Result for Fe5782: 0.91 angstrom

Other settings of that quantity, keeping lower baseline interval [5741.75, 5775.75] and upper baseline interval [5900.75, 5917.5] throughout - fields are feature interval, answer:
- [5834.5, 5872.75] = -2.2 angstrom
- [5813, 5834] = 0.8 angstrom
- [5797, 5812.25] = -1.2 angstrom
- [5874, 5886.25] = 0.1 angstrom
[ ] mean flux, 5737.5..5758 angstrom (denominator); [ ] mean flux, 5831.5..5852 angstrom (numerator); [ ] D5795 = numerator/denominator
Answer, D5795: 1.1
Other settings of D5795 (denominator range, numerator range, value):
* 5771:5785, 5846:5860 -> 1.06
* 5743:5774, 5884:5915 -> 0.96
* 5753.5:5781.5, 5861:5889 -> 0.98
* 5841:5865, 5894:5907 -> 0.92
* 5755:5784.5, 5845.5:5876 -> 1.03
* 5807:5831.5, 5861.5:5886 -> 1.05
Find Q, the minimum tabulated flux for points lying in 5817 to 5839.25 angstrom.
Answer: 114.6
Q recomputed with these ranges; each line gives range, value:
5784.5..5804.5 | 119.9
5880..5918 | 111.2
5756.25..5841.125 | 109.1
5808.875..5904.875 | 109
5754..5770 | 119.2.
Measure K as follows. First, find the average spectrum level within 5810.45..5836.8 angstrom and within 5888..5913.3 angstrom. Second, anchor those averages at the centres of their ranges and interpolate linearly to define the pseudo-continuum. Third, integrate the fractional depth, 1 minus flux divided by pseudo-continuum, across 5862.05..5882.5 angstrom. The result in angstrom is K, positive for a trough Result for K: -0.9 angstrom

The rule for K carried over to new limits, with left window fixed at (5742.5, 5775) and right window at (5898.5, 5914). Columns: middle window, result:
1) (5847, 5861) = -0.9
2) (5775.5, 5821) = -0.8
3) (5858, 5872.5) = -0.6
